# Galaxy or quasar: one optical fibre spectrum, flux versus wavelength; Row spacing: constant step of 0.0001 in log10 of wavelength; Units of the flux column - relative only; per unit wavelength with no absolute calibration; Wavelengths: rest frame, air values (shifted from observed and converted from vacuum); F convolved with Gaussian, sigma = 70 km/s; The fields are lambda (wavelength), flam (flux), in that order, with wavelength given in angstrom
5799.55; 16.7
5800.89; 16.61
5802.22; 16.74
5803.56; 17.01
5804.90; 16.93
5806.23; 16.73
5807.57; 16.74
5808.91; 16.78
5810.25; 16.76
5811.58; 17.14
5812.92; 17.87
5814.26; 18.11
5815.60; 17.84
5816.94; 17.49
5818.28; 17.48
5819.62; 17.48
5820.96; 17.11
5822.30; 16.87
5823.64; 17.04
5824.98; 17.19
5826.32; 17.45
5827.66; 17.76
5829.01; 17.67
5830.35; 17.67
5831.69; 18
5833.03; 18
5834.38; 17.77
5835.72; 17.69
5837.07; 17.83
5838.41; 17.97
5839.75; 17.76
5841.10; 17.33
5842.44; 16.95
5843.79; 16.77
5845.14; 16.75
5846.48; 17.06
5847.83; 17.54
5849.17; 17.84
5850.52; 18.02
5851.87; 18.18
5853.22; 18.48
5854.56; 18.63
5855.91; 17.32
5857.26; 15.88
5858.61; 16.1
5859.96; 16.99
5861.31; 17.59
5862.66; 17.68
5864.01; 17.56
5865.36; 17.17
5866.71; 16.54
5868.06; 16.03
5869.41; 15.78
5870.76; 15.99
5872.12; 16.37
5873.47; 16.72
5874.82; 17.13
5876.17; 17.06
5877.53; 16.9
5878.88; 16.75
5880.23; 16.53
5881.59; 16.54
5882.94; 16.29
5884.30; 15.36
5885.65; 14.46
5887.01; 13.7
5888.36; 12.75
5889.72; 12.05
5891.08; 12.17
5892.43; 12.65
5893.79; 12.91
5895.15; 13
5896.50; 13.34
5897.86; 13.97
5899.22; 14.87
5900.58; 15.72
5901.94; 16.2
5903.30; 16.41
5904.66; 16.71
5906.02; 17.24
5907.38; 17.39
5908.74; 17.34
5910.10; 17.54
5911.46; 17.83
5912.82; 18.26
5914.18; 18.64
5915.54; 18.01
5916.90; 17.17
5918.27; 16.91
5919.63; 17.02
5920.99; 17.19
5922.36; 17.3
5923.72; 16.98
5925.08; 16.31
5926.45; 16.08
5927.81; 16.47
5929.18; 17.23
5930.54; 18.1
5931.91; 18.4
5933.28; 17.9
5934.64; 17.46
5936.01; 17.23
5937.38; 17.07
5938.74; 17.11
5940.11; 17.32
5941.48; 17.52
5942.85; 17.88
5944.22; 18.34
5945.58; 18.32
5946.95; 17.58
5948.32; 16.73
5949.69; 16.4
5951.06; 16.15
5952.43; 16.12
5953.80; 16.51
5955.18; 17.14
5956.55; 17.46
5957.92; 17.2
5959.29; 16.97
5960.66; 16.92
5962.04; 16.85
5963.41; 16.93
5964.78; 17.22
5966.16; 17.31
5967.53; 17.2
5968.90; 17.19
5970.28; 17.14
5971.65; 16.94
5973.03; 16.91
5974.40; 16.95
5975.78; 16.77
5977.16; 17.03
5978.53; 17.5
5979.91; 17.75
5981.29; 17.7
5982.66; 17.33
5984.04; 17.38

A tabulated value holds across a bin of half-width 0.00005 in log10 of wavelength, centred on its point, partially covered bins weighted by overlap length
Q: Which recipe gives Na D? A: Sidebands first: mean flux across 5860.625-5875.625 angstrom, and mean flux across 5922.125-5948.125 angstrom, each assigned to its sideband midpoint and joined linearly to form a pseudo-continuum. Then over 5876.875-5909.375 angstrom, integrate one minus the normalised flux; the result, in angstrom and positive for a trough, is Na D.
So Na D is 3.8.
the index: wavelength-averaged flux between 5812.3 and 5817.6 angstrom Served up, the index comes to 17.8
